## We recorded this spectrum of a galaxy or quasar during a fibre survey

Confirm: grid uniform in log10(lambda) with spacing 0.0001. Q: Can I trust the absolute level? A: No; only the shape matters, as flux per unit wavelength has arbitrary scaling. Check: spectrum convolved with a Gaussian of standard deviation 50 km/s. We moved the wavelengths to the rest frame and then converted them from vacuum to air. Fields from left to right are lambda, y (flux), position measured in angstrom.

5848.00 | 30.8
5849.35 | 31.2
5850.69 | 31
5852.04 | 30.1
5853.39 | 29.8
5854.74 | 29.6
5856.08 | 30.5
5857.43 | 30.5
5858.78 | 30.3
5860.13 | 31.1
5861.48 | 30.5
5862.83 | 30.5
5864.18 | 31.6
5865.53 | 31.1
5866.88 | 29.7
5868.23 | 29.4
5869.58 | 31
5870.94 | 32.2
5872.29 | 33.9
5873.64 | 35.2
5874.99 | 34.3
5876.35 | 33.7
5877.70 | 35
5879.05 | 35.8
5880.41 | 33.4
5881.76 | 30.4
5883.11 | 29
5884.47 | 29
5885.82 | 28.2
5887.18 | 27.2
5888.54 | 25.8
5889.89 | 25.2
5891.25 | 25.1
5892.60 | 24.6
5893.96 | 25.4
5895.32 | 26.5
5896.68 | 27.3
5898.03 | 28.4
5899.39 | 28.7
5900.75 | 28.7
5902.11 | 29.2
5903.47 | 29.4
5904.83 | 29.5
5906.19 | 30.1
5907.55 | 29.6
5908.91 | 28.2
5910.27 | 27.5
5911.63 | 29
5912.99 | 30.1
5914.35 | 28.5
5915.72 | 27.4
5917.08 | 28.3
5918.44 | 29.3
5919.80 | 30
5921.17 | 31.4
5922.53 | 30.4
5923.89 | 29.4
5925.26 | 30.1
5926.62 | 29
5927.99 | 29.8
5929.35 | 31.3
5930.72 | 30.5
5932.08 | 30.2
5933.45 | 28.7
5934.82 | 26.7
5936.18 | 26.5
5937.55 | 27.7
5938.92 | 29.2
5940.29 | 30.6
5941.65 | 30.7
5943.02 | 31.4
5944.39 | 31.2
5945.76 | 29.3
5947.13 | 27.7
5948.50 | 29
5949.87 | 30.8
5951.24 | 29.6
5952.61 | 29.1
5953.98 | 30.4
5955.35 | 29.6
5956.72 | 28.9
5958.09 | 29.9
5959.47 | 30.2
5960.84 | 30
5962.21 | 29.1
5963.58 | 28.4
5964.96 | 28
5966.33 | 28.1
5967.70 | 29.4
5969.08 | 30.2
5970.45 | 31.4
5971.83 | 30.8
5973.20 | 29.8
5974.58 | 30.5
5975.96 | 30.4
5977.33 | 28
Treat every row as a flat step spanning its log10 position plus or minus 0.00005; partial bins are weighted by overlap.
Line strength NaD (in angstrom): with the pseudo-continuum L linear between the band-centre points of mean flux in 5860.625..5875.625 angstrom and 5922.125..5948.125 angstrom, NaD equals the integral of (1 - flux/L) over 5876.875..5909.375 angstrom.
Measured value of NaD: 2.3 angstrom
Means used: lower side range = 31.8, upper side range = 29.5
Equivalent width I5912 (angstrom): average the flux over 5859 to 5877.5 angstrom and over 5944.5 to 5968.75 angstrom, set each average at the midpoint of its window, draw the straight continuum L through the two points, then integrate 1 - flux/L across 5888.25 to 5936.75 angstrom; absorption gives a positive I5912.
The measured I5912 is 3.3 angstrom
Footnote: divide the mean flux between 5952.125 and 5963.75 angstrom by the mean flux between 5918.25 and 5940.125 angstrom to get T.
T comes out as 1.01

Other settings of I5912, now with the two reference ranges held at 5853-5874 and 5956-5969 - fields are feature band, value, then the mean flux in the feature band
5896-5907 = 0.5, 28.9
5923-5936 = 0.2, 29.4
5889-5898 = 1.4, 25.9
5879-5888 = 0.2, 30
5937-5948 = -0.1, 29.7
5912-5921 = 0.3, 29.1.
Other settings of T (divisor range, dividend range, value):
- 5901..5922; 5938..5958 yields 1.02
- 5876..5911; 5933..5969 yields 1.01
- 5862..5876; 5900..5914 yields 0.91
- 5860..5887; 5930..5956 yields 0.93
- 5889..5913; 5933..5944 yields 1.04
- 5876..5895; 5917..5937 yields 1.02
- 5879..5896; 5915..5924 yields 1.06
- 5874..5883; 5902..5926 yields 0.87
